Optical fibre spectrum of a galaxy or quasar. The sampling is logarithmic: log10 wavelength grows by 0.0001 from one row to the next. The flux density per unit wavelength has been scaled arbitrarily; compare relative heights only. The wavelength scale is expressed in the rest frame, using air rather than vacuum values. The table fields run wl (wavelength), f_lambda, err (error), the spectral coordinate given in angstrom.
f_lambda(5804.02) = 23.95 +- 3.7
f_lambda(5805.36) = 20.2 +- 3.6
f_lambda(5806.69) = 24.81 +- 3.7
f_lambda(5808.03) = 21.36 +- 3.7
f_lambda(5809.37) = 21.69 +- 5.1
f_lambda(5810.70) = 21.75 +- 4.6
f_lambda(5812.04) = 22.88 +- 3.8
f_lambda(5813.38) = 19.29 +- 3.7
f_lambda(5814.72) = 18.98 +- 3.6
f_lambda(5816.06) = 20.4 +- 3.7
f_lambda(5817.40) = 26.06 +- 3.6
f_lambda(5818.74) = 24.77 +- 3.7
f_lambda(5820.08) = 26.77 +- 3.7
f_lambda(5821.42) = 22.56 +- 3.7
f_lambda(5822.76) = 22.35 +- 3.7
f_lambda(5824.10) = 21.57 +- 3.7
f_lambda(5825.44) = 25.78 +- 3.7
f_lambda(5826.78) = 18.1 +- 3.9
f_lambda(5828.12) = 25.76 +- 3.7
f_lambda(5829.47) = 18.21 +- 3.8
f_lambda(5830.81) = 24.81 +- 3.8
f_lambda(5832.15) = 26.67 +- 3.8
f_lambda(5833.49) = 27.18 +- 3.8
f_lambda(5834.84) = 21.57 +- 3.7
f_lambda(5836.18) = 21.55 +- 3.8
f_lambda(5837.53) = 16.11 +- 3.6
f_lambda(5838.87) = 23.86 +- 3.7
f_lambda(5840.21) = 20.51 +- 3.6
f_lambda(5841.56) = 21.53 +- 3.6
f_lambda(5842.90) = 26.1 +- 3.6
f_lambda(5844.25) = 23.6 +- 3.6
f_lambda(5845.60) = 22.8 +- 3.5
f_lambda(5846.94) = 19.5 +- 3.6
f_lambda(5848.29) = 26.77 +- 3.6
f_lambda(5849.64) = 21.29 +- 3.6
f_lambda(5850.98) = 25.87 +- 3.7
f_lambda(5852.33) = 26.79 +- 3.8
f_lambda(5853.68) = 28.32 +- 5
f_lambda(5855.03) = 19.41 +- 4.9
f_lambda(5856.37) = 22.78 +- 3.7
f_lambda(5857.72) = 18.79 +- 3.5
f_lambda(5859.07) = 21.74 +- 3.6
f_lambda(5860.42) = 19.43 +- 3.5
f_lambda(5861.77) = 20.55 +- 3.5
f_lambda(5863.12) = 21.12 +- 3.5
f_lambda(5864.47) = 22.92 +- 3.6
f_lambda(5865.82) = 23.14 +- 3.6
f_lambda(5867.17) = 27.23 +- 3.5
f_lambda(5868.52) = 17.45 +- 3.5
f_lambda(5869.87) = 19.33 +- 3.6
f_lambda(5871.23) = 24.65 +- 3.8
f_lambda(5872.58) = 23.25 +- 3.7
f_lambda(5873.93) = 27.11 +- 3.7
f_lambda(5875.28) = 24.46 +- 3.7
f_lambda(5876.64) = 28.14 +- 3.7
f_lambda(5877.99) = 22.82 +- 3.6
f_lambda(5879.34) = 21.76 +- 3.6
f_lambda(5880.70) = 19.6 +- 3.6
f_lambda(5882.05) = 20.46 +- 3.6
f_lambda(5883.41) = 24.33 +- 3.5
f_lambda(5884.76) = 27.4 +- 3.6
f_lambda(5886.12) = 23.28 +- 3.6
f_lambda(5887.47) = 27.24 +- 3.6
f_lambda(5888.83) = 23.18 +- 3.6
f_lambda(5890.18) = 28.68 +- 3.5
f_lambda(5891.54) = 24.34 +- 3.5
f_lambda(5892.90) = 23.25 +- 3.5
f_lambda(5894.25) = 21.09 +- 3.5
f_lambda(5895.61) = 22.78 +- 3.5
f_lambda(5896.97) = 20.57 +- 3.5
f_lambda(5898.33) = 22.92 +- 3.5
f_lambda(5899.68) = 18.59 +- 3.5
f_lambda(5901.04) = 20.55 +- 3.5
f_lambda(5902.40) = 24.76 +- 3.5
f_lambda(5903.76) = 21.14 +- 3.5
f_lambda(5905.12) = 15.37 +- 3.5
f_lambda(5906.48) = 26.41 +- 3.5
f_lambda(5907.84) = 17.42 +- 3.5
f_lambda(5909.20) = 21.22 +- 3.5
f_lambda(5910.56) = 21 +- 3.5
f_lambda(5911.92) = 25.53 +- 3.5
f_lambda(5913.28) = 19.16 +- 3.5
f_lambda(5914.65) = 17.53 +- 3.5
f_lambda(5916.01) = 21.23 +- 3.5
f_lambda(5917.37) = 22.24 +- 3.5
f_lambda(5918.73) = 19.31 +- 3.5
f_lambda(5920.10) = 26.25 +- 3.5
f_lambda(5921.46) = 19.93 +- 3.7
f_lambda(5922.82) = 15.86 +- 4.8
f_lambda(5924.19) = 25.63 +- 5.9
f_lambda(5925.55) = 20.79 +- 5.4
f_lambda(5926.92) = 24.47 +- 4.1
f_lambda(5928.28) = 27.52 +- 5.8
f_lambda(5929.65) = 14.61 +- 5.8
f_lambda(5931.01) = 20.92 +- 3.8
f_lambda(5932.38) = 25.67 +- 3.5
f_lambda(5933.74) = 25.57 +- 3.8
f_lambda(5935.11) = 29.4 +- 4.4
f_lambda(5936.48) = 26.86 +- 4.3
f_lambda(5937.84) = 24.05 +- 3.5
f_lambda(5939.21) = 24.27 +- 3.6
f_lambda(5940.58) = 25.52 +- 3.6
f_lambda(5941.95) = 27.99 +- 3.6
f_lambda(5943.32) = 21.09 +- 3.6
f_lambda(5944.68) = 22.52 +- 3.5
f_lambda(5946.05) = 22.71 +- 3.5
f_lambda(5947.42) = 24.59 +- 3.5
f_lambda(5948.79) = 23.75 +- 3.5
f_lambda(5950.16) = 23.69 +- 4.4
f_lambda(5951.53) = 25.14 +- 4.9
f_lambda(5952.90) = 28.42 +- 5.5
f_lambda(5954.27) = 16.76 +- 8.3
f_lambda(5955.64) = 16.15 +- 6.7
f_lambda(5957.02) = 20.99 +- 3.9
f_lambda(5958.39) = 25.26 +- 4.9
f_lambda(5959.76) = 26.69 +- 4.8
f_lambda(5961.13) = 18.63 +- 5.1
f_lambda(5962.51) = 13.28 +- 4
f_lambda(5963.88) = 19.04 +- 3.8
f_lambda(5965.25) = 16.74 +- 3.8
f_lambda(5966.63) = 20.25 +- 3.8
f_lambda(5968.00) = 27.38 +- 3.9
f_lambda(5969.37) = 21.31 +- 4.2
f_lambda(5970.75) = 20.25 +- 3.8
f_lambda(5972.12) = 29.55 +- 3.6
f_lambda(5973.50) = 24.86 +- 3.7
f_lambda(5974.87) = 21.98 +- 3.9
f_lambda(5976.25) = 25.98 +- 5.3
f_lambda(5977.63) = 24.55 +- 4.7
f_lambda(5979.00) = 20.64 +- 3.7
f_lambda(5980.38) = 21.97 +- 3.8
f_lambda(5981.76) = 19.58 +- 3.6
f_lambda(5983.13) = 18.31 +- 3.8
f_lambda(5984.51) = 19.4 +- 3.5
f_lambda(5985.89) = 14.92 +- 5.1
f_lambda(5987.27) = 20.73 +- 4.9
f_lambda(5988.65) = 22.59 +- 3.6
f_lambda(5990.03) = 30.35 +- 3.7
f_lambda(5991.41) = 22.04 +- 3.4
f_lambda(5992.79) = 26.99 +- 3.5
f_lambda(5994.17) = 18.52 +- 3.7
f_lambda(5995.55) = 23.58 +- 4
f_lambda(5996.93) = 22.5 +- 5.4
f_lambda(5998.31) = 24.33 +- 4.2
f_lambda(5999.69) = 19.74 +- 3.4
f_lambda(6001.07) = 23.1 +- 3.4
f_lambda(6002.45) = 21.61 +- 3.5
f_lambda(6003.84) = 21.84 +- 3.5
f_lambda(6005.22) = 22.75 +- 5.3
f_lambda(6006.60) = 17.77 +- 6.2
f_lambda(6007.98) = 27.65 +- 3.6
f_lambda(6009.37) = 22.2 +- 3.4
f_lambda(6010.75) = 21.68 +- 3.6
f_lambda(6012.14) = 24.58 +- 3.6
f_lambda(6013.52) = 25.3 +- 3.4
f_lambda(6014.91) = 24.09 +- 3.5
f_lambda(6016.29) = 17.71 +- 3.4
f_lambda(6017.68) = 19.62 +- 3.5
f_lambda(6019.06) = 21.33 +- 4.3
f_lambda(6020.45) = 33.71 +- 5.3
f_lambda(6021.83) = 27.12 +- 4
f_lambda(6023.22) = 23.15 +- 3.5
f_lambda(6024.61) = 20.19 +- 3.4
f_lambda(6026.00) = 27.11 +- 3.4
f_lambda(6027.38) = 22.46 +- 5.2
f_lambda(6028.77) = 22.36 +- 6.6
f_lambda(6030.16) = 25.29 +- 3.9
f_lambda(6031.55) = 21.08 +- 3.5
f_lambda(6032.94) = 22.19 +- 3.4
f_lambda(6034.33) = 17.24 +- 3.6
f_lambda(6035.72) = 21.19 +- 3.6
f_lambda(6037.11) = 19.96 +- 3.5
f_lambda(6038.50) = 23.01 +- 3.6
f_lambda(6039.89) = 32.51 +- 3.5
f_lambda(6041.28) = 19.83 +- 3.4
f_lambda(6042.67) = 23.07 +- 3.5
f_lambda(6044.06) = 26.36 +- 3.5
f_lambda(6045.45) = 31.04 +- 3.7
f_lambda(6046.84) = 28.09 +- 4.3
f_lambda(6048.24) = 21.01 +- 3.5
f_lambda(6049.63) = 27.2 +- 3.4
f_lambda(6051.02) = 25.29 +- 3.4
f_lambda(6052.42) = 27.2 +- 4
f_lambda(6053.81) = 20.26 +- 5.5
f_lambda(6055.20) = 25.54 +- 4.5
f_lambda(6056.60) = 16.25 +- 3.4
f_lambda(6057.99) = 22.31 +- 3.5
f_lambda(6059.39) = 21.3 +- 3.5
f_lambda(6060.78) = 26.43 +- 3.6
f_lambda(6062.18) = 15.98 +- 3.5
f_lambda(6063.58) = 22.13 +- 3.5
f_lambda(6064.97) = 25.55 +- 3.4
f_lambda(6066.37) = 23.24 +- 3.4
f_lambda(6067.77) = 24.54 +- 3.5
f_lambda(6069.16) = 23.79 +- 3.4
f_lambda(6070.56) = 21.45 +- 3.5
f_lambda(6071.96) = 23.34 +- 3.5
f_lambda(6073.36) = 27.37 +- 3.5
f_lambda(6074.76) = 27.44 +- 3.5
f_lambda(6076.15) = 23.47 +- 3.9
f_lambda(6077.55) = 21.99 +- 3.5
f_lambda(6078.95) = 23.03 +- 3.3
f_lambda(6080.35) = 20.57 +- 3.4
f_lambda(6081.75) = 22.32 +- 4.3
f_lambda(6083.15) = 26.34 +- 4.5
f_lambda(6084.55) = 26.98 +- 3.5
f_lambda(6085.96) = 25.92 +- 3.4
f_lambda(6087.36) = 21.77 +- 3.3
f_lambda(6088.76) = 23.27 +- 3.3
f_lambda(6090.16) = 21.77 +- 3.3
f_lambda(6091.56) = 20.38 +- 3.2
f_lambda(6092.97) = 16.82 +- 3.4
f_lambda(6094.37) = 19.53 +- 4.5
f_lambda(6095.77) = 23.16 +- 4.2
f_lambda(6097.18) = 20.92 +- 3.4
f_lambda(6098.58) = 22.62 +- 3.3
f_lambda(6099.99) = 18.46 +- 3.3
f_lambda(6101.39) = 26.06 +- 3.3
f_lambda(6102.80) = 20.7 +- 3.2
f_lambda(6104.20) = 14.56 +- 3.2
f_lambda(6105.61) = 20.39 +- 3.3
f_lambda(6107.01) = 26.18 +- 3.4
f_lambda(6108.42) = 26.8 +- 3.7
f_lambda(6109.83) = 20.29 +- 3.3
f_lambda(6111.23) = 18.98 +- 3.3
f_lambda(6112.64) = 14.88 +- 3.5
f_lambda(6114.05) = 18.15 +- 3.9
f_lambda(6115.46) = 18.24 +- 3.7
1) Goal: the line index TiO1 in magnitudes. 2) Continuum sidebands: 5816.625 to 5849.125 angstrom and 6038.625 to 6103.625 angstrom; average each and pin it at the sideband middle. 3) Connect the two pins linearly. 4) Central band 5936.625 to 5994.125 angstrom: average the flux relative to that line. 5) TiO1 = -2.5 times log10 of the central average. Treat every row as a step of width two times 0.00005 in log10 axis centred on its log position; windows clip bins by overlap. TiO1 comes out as 0.04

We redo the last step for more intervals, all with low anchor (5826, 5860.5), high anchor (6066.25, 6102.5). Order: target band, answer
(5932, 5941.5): -0.14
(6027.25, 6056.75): -0.04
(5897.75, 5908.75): 0.09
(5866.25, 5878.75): -0.05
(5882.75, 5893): -0.12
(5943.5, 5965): 0.05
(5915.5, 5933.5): 0.04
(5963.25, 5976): 0.01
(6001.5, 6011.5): 0.03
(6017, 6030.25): -0.06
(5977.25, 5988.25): 0.15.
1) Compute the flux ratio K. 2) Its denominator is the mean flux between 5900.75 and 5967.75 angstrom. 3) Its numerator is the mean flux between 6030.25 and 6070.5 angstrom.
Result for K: 1.1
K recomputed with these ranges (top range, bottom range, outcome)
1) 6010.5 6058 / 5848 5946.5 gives 1.04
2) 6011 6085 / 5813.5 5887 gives 1.03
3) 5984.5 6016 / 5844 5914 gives 0.99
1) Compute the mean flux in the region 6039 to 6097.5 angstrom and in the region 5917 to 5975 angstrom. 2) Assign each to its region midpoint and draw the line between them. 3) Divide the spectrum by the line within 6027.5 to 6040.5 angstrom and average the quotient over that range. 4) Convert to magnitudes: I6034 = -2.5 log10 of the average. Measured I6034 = 0.03 mag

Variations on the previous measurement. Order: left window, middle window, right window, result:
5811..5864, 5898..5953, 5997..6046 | 0.01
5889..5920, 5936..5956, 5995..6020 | -0.08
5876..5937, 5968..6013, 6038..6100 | 0.02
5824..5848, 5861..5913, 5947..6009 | -0.01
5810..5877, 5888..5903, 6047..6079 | 0.01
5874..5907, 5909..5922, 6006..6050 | 0.09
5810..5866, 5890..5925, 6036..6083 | 0.07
